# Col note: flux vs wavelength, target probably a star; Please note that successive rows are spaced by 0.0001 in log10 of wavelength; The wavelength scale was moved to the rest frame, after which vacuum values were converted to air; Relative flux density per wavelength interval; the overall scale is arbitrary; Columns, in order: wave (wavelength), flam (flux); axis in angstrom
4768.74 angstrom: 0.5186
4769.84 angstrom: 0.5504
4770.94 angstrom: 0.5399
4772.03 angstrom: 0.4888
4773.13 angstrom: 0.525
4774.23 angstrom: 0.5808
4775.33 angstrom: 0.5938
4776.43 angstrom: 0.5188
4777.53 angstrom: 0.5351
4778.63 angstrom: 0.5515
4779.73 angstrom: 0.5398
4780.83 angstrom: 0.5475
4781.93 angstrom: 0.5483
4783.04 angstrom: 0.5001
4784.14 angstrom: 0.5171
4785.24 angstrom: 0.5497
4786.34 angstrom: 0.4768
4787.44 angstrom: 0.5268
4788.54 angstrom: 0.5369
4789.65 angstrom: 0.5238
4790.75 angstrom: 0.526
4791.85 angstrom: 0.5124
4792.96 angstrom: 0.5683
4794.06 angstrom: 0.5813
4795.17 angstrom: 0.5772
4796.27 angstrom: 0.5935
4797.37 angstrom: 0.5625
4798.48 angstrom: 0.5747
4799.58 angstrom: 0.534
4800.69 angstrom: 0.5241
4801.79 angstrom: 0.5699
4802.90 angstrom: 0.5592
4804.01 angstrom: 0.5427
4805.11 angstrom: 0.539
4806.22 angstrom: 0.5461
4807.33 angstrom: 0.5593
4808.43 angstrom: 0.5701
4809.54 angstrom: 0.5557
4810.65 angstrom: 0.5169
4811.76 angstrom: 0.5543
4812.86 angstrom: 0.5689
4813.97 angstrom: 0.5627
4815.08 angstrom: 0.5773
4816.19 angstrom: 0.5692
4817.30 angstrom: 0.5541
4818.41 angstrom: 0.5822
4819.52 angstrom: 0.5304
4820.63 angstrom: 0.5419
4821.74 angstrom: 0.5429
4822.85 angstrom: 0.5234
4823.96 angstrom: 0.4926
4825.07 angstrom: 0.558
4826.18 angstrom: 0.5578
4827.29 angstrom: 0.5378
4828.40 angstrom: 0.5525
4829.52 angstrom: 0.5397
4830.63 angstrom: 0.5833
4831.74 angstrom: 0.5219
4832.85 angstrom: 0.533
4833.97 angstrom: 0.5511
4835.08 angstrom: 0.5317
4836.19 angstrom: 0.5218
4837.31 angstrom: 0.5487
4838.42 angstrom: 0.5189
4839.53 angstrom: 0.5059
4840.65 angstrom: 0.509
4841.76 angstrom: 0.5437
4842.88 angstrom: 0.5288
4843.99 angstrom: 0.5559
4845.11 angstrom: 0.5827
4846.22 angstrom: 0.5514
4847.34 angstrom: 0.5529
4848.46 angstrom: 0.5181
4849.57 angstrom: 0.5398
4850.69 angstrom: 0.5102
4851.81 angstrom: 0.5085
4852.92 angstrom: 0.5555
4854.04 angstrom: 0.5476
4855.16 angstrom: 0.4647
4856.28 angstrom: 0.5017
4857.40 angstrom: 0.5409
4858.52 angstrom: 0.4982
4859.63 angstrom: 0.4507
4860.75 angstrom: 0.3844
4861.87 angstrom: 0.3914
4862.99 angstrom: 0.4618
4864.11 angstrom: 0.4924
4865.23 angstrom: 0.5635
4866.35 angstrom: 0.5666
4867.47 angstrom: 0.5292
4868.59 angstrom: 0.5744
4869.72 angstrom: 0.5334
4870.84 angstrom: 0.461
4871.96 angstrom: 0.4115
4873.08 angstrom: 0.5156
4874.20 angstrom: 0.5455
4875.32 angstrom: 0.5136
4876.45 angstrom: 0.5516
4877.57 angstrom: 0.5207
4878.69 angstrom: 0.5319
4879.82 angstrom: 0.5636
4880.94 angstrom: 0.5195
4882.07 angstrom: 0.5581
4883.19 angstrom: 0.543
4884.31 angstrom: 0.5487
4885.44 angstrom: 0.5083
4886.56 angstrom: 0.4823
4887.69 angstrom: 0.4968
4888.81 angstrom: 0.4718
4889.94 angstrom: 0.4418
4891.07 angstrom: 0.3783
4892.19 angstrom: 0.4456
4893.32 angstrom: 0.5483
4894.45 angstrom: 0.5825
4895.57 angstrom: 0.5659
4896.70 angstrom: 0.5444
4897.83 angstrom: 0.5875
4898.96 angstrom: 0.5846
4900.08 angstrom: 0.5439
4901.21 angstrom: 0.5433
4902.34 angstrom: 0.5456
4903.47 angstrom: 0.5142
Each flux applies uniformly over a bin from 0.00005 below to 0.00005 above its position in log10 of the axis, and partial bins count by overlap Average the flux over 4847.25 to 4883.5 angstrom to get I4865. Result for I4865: 0.512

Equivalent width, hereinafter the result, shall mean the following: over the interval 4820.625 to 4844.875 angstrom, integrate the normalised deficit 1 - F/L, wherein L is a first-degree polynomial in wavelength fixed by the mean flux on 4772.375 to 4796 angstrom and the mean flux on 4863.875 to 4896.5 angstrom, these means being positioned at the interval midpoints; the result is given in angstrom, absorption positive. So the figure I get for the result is -0.4 angstrom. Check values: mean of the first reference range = 0.54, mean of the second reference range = 0.517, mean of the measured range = 0.537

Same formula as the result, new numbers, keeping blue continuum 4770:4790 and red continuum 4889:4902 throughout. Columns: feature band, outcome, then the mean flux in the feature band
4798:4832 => -1.2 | 0.55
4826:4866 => 0.5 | 0.521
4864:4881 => 0.0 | 0.526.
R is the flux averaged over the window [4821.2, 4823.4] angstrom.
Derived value 0.533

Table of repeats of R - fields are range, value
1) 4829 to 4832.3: 0.55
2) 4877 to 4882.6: 0.538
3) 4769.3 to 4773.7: 0.527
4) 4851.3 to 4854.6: 0.538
